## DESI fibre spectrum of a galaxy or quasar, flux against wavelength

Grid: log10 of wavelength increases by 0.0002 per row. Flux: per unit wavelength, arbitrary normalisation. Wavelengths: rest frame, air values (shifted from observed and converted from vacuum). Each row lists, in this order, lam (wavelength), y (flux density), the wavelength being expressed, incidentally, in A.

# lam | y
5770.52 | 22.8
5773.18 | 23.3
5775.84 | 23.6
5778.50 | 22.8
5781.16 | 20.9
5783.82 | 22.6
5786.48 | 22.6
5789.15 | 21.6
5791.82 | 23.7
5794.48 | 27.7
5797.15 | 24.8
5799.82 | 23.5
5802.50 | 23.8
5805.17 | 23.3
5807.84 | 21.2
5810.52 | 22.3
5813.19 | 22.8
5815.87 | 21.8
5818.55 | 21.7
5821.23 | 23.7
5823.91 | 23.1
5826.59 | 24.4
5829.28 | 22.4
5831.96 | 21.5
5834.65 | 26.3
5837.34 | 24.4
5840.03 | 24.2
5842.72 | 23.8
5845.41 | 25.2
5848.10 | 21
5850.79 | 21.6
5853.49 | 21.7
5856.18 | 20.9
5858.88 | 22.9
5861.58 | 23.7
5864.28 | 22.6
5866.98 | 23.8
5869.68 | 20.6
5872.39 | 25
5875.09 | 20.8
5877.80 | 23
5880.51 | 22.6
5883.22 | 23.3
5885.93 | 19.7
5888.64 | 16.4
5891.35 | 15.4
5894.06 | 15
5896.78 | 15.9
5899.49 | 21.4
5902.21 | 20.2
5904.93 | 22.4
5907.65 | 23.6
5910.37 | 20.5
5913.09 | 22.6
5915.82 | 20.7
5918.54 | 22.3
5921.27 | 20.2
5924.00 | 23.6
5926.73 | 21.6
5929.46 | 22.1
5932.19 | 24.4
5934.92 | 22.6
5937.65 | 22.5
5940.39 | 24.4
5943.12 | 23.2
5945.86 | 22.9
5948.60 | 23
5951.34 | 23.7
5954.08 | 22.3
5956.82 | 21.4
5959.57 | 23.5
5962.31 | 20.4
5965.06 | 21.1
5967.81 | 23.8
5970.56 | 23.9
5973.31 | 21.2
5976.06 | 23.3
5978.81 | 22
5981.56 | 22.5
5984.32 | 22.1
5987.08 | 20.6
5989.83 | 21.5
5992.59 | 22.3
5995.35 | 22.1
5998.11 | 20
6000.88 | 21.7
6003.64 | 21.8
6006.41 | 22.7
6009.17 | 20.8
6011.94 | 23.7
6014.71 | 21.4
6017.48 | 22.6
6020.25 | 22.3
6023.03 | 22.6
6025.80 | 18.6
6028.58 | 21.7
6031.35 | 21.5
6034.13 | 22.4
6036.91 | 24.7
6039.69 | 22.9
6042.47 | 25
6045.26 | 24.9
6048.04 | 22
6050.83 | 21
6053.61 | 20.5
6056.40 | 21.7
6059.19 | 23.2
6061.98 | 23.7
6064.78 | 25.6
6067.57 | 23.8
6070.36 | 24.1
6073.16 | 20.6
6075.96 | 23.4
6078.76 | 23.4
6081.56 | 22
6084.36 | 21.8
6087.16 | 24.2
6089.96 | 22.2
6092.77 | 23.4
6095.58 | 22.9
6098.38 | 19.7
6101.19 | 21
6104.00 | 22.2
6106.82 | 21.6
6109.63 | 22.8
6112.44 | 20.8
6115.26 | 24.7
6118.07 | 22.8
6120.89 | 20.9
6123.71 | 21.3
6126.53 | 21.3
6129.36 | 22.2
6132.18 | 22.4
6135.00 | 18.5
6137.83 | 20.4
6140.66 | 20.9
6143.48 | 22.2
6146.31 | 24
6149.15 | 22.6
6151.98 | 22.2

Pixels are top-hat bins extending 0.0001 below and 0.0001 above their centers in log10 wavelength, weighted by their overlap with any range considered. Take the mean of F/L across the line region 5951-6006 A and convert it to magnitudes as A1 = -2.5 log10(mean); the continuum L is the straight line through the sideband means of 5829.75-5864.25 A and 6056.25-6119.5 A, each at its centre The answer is 0.04 mag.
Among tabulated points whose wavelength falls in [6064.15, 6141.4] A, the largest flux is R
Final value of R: 25.6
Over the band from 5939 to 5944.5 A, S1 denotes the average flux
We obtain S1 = 23.8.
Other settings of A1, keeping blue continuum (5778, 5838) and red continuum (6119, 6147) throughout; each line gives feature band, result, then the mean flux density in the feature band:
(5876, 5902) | 0.179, 19.3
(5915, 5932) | 0.027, 22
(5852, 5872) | 0.021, 22.4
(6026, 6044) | -0.041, 22.8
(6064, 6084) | -0.069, 23.1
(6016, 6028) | 0.023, 21.5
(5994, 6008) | 0.022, 21.6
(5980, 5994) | 0.018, 21.8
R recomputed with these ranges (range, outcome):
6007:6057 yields 25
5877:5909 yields 23.6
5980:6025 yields 23.7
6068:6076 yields 24.1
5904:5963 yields 24.4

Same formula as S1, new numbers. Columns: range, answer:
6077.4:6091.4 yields 22.7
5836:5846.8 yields 24.4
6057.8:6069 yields 24.1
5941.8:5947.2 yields 23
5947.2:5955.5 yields 23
